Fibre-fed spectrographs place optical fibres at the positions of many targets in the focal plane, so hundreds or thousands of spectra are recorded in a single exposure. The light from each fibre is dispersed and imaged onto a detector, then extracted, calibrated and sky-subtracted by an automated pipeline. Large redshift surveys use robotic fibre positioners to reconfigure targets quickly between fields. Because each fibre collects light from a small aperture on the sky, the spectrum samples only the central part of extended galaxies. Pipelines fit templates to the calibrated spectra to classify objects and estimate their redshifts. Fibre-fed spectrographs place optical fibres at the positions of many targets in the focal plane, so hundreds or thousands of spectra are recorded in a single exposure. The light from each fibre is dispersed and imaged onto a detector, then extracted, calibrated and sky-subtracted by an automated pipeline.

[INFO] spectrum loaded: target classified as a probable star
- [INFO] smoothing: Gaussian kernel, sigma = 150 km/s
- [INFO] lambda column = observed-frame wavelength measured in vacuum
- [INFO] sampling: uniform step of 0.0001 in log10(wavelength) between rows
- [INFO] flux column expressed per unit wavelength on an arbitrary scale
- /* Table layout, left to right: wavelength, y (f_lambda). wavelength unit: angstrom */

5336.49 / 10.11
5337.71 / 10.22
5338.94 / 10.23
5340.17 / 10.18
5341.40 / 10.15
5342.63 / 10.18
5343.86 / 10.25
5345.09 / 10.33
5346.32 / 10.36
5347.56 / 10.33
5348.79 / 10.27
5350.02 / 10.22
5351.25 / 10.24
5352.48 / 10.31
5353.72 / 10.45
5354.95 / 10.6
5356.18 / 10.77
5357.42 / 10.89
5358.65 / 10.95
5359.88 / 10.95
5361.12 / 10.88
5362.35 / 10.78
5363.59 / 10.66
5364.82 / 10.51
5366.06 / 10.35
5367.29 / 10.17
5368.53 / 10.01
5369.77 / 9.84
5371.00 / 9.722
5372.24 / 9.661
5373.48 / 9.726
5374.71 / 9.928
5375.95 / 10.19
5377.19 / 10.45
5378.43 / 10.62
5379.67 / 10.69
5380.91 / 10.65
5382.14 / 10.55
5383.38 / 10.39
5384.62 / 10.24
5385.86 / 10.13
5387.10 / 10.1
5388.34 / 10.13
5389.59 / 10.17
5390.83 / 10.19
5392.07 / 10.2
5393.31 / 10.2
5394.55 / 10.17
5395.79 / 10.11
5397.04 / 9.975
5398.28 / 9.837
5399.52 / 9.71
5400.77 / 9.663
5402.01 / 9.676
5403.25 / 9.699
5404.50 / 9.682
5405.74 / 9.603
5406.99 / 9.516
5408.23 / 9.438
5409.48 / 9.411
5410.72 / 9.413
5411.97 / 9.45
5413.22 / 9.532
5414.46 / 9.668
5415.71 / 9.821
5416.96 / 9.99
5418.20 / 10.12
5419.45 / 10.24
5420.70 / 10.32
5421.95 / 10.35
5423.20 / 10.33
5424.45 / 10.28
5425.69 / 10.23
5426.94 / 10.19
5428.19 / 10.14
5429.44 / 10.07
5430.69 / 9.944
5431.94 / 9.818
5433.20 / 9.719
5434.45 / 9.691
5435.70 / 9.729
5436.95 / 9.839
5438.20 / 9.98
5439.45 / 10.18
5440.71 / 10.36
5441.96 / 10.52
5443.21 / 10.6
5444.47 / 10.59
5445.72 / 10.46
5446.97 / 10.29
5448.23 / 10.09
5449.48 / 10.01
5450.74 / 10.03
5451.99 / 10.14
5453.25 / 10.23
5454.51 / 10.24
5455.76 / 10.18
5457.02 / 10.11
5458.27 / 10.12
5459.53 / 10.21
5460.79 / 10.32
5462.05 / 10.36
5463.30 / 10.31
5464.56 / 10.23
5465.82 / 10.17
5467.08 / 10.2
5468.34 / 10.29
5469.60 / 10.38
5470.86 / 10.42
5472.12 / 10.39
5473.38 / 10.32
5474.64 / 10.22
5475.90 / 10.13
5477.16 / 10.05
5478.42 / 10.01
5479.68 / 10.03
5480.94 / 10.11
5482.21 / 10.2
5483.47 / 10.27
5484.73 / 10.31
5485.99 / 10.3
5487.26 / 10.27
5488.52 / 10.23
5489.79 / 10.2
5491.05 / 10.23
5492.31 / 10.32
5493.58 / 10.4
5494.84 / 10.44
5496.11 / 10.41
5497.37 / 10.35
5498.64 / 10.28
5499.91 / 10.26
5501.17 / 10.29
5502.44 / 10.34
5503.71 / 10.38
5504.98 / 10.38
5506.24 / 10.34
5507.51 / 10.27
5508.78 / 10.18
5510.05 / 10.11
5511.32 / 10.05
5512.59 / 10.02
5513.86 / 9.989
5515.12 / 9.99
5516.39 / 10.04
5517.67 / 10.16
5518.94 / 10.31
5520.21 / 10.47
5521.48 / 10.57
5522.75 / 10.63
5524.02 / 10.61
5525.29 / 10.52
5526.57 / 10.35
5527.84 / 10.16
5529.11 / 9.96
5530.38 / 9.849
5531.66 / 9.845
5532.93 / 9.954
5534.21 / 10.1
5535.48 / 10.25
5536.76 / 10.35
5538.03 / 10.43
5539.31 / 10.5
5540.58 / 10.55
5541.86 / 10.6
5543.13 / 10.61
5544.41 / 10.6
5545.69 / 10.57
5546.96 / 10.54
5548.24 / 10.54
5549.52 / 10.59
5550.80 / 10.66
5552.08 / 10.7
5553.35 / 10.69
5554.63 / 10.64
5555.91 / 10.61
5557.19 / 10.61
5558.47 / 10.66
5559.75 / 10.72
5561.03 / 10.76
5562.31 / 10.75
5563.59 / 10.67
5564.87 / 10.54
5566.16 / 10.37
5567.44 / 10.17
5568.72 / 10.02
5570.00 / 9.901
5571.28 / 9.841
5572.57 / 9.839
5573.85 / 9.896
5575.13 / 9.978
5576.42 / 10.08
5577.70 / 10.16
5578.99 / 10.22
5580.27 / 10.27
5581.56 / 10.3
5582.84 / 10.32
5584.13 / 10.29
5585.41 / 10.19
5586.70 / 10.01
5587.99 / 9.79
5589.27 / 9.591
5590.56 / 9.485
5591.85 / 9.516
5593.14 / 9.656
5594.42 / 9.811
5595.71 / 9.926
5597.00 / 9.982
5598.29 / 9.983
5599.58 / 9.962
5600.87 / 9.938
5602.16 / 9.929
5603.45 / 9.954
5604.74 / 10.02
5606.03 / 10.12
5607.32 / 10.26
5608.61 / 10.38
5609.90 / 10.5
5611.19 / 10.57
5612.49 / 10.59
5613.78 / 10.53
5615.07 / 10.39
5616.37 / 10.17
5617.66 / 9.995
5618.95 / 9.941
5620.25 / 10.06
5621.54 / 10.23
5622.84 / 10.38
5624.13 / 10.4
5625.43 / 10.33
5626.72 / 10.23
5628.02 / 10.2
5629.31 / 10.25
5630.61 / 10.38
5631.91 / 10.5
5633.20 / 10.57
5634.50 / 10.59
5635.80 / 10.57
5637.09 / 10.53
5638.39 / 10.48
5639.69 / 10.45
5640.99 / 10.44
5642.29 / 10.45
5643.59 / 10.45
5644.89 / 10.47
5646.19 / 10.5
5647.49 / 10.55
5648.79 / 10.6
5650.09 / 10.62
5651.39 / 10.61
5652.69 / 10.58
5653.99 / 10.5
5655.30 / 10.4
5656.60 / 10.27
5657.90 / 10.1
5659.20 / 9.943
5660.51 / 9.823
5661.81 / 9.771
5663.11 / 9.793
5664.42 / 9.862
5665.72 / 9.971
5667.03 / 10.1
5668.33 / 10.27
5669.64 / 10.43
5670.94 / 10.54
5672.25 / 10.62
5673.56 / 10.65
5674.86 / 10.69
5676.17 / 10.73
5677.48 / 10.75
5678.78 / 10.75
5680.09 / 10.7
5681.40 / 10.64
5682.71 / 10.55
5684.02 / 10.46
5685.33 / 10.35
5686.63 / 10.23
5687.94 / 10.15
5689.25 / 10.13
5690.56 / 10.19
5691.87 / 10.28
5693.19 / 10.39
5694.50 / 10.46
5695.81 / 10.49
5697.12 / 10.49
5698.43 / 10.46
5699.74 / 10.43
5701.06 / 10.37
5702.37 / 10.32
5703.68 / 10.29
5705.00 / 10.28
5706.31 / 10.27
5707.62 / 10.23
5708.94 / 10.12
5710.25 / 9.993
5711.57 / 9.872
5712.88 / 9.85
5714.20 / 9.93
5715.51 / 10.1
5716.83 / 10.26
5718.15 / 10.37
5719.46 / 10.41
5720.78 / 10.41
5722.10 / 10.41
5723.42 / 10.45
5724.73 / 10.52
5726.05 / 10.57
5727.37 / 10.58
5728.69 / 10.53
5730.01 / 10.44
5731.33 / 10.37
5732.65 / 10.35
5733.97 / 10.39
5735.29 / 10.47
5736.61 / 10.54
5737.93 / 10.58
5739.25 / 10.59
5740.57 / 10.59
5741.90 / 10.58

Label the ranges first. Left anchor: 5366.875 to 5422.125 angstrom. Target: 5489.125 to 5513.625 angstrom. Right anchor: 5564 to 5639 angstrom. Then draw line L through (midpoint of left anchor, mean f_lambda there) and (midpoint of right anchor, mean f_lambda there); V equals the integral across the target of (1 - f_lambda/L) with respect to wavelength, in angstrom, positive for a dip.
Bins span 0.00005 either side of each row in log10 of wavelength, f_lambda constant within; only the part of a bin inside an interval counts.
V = -0.5 angstrom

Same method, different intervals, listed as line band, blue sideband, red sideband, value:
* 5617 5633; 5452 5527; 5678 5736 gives 0.1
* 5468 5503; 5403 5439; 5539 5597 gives -0.7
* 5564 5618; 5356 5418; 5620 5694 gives 1.2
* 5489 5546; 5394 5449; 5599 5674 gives -1.0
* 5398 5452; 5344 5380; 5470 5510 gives 1.9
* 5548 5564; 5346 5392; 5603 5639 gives -0.5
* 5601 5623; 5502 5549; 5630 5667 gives 0.2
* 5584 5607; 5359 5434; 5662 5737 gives 0.8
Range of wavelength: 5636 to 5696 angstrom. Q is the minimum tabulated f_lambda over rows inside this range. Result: 9.771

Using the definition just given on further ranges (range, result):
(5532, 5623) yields 9.485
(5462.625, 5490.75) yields 10.01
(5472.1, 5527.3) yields 9.989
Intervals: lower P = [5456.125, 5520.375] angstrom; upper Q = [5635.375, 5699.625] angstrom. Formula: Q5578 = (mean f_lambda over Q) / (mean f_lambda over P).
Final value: 1.02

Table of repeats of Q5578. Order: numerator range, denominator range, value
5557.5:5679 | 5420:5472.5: 1.01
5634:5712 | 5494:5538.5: 1.01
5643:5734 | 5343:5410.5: 1.02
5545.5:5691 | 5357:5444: 1.02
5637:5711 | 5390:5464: 1.03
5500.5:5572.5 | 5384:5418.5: 1.05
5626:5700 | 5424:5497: 1.02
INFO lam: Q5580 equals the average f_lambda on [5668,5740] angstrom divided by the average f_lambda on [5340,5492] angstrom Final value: 1.02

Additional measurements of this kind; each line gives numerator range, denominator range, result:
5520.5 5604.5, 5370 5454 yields 1.02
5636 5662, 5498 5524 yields 1.01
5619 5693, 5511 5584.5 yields 1.00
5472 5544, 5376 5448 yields 1.02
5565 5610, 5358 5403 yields 0.98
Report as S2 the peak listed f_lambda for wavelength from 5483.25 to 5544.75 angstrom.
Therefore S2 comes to 10.63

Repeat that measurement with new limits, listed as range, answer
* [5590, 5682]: 10.75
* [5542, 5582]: 10.76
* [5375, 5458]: 10.69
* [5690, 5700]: 10.49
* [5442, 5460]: 10.6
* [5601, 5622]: 10.59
